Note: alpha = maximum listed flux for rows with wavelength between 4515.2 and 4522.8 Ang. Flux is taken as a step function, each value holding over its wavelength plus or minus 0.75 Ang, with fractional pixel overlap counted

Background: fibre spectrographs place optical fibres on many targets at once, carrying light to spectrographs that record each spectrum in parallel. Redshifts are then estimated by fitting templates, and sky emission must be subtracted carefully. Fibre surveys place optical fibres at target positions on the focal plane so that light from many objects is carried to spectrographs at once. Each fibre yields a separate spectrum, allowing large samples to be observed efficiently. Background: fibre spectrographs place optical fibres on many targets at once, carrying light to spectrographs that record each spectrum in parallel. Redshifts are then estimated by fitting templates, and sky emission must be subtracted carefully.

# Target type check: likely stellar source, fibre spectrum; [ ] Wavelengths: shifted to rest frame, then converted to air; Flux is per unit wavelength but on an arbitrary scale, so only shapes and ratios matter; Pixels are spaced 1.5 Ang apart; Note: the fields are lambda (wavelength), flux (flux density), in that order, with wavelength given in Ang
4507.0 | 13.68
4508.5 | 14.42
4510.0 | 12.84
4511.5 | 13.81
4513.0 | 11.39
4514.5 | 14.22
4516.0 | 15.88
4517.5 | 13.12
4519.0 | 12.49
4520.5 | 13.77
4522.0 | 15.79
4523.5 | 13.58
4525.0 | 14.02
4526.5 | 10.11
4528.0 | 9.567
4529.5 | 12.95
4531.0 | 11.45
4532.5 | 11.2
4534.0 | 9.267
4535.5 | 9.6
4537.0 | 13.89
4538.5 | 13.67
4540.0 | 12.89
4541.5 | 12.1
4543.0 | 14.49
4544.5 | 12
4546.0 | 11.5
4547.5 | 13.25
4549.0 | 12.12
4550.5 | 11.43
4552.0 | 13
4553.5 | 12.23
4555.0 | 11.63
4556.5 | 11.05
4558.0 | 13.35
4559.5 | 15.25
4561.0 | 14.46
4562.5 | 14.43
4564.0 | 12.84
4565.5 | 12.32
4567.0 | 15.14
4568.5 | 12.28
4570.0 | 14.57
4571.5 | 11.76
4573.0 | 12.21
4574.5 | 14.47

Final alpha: 15.88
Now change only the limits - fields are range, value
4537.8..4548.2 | 14.49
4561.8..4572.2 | 15.14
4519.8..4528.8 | 15.79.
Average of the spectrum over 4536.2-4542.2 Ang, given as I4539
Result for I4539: 13.1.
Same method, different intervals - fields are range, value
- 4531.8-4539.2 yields 11.5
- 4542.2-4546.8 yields 12.7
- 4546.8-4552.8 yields 12.4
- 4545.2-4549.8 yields 12.3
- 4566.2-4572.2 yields 13.4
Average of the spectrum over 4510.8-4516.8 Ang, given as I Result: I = 13.8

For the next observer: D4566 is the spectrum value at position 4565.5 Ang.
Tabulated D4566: 12.32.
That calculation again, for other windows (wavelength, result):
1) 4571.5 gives 11.76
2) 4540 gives 12.89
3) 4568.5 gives 12.28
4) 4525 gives 14.02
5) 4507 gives 13.68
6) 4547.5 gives 13.25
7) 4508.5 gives 14.42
